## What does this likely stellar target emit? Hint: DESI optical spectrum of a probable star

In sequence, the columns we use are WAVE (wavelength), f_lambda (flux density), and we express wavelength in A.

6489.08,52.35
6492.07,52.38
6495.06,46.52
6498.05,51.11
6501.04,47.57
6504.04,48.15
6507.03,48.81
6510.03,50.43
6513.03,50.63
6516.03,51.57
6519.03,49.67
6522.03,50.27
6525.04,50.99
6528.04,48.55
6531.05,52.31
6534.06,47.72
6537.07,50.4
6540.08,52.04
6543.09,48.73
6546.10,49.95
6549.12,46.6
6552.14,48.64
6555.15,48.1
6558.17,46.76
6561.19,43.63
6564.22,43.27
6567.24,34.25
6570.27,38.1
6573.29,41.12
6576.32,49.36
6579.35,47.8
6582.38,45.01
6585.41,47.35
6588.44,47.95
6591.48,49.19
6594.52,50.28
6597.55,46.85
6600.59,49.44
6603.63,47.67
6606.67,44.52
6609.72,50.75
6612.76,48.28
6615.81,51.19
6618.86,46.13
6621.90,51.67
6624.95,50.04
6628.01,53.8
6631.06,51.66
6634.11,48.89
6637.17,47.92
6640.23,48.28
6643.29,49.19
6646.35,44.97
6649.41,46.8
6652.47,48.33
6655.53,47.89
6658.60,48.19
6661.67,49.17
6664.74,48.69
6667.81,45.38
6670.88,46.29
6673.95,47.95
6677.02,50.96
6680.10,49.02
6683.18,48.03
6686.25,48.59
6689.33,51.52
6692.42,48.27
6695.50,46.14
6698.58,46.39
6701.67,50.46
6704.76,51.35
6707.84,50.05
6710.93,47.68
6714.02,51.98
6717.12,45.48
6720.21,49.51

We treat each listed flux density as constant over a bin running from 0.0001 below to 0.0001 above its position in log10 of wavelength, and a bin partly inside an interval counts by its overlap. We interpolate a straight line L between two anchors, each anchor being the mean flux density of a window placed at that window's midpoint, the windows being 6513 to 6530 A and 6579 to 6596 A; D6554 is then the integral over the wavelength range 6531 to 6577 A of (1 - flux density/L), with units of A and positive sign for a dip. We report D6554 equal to 2.91 A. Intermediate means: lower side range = 50.3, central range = 46.1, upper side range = 47.9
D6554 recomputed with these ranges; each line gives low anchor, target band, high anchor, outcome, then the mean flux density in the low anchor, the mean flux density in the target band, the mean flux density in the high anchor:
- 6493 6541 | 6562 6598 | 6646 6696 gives 3.0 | 49.8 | 45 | 48.1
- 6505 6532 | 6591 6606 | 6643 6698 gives 0.2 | 50.3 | 48.4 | 48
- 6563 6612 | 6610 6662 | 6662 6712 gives -2.0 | 45.9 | 49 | 48.6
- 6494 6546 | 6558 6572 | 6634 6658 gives 2.4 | 49.8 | 40.7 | 47.7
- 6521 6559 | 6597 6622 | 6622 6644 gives 0.8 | 49.3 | 48.4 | 50.1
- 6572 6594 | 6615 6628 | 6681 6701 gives -0.7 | 47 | 50.1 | 48.3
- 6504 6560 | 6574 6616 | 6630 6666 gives 0.7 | 49.5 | 48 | 48.3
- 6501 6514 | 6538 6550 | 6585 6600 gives -0.2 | 49.2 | 49.5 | 48.5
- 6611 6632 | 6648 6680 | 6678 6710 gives 1.0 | 50.4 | 48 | 49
